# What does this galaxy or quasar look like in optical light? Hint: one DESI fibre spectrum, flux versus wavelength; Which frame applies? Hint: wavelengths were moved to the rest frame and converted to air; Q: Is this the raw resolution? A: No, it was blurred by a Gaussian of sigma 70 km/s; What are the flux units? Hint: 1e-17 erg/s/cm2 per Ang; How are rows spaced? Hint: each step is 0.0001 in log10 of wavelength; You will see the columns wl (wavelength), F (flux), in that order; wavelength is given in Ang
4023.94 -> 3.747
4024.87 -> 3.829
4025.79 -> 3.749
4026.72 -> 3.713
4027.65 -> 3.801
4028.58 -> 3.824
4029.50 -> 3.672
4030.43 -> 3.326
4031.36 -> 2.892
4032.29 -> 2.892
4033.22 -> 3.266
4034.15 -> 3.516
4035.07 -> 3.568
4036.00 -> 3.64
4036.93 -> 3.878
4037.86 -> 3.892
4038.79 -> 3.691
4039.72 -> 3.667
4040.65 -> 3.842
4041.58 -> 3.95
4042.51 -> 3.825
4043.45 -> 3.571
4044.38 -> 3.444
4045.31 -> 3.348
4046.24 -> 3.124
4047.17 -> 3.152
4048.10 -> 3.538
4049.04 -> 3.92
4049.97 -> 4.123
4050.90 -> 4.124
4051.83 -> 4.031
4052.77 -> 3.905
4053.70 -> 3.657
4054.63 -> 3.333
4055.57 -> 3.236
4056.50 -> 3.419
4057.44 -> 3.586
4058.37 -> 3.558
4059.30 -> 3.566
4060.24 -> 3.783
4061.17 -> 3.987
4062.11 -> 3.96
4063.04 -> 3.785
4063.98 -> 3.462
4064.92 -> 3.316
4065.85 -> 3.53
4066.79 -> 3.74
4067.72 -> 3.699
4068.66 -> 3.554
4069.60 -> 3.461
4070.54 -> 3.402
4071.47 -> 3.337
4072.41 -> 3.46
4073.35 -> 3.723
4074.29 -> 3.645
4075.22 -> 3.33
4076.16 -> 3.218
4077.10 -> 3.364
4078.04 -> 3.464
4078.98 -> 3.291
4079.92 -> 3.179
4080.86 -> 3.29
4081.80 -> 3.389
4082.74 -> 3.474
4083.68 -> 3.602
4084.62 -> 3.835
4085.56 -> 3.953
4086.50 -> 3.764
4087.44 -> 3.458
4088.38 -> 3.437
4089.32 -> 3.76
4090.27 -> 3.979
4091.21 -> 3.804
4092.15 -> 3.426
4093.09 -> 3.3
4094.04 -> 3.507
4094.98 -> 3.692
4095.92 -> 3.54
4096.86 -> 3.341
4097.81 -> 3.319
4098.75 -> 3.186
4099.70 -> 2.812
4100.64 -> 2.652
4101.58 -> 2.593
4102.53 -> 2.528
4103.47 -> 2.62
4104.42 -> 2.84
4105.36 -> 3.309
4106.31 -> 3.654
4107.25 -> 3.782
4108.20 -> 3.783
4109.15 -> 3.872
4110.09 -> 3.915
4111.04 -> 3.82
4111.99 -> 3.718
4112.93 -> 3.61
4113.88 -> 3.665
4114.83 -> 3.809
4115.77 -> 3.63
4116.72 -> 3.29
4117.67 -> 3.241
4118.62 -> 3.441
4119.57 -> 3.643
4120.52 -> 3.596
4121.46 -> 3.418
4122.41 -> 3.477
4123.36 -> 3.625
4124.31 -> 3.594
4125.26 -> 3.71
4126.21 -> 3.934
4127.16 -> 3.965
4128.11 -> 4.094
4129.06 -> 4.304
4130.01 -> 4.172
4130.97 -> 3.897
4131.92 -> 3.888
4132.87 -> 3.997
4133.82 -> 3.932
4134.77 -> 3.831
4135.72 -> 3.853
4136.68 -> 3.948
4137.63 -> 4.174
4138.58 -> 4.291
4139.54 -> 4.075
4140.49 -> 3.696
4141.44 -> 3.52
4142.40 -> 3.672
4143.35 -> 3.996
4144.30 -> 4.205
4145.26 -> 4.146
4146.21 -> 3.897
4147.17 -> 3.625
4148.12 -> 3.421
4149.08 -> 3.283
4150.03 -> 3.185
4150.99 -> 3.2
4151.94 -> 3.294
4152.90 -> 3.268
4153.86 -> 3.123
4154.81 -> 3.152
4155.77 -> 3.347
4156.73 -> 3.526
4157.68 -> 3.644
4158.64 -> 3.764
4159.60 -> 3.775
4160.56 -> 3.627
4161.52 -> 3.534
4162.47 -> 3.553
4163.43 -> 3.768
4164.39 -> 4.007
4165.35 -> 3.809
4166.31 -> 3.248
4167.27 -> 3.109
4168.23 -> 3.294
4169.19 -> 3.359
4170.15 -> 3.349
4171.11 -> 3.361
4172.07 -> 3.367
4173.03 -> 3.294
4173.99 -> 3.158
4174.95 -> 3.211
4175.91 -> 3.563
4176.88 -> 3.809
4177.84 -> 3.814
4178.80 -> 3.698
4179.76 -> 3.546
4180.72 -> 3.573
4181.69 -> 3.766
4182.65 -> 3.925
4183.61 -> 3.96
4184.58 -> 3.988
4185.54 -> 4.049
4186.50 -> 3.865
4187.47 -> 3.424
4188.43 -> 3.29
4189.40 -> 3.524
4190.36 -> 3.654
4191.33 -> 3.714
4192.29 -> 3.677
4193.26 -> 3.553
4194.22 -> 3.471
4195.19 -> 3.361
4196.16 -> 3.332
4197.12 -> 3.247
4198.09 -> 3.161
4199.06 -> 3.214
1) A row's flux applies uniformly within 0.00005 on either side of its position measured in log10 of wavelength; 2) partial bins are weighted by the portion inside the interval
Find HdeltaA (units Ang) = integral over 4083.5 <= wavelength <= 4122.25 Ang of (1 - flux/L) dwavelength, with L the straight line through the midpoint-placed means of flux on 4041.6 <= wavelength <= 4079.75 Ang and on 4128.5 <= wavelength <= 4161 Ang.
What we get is 2.0 Ang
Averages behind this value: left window 3.57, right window 3.73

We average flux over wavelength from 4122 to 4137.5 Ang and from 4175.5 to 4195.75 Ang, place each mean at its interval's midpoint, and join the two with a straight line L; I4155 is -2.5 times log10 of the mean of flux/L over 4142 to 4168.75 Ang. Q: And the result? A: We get 0.07 mag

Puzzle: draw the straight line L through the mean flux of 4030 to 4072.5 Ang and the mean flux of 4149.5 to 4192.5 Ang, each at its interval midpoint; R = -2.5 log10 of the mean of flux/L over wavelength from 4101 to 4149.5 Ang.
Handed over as -0.04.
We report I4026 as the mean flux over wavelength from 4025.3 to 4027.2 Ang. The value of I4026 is 3.74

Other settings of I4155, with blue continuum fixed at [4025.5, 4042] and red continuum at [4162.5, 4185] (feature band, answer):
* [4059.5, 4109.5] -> 0.04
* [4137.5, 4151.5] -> -0.05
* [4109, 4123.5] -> -0.01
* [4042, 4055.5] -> -0.01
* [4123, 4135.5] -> -0.10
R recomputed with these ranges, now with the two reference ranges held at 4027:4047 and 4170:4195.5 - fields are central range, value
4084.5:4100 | 0.01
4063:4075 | 0.01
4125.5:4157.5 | -0.05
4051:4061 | -0.03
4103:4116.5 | 0.00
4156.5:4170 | 0.01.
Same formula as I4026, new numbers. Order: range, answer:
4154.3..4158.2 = 3.42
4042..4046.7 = 3.46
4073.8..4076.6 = 3.41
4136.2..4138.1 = 4.06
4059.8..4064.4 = 3.8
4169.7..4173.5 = 3.34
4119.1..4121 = 3.63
